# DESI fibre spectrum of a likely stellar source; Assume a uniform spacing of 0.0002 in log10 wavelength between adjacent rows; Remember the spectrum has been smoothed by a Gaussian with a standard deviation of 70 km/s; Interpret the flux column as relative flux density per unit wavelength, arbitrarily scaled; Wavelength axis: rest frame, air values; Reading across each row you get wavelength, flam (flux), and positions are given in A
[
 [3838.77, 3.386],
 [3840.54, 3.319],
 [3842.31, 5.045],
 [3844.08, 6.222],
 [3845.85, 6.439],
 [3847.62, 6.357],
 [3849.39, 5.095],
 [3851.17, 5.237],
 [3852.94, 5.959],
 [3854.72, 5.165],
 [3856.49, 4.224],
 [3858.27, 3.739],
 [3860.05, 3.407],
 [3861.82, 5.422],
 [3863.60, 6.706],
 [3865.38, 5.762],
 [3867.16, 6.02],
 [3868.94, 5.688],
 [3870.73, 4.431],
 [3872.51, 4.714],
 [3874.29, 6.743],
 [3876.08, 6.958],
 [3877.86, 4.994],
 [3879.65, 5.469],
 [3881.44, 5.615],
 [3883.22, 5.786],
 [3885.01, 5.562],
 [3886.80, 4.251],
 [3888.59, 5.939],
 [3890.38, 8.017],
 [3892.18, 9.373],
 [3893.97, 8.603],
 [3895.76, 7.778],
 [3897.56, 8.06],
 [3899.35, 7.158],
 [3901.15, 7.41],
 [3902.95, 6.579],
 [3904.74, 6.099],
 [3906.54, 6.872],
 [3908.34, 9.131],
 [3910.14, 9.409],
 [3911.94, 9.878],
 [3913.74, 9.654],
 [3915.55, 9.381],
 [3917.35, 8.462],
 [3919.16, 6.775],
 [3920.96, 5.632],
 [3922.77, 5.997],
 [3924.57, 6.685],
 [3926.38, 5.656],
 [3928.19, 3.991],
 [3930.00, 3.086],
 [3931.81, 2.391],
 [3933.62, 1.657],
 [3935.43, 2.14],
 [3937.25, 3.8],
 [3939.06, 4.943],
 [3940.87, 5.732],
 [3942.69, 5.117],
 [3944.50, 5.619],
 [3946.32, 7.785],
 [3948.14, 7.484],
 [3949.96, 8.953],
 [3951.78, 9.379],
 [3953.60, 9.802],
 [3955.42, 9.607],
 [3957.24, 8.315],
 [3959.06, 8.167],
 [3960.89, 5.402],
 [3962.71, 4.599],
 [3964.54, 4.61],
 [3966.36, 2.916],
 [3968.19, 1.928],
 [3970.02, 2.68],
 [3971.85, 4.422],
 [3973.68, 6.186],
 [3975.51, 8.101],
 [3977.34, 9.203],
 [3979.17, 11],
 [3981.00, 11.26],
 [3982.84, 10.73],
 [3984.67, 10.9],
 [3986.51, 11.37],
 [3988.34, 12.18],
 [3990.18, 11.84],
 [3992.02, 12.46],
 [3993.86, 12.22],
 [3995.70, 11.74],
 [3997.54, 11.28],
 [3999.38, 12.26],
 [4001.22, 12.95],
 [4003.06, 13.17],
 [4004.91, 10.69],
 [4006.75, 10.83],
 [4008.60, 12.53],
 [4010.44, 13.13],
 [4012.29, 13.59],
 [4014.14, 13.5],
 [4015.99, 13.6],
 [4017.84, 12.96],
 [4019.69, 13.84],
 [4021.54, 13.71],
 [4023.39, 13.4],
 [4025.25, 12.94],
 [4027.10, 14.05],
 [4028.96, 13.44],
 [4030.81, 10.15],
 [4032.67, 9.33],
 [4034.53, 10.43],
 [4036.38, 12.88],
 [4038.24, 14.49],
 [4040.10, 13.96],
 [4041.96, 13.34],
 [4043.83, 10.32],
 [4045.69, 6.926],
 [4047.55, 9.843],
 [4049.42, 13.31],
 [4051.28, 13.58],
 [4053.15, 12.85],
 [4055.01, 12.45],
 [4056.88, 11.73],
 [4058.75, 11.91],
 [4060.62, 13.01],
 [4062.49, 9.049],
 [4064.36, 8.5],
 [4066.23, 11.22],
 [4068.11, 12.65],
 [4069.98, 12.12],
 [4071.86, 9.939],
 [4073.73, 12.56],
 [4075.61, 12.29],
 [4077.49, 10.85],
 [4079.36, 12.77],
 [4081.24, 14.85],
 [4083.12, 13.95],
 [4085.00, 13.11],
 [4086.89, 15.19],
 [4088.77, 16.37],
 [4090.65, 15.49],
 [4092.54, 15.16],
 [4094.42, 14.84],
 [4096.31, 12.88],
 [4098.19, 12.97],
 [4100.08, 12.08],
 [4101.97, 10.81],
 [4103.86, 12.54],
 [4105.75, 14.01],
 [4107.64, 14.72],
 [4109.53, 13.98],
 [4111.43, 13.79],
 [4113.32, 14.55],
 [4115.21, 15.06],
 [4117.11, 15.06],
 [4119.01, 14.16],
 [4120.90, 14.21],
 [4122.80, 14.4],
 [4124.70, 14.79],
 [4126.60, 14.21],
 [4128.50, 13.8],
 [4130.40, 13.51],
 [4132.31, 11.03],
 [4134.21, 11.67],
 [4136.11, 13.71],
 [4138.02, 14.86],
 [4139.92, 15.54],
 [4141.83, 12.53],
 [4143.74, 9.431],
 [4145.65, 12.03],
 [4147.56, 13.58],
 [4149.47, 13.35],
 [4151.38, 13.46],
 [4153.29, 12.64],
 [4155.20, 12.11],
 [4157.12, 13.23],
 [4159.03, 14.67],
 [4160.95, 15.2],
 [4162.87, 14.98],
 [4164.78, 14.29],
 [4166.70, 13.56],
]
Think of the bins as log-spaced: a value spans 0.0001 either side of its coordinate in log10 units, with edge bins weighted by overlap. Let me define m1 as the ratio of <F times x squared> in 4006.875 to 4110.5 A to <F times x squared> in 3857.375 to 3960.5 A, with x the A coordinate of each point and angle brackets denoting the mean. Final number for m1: 2.11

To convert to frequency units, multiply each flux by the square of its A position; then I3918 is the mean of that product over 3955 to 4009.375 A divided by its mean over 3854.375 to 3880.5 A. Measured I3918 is 1.84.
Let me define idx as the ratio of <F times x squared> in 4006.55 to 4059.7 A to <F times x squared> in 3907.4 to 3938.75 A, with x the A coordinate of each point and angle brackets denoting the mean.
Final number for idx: 2.16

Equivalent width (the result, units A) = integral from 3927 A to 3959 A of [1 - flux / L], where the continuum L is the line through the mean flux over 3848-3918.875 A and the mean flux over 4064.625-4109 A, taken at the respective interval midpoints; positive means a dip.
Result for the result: 9.9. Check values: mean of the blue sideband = 6.54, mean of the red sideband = 13.1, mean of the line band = 5.94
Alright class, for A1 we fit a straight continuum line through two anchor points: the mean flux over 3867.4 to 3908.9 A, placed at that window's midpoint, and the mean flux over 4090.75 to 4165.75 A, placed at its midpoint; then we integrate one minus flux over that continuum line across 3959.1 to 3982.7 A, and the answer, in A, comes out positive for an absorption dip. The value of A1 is 7.3 A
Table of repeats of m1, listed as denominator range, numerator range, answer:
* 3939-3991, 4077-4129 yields 1.96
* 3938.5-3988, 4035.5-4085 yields 1.71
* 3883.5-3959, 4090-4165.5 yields 2.22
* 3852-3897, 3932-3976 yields 1.02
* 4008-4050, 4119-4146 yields 1.13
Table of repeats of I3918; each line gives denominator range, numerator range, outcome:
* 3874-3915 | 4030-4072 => 1.72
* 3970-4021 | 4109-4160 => 1.28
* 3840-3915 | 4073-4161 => 2.41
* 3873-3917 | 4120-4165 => 2.09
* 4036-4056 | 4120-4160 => 1.14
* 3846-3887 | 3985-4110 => 2.54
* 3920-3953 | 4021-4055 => 2.37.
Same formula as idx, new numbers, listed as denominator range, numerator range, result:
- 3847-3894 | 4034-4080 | 2.26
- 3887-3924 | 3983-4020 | 1.67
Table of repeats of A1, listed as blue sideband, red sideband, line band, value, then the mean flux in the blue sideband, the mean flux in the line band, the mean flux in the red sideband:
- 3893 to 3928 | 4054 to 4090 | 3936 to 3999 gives 9.2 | 7.57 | 8.01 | 12.4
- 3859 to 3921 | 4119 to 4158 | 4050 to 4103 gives -4.8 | 6.81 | 12.7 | 13.2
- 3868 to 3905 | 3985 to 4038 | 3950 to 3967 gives 4.6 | 6.45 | 7.14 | 12.4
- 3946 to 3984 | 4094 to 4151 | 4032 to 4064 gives -3.6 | 7.28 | 11.7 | 13.5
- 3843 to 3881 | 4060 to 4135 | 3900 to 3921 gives -2.9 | 5.46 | 8.03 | 13.2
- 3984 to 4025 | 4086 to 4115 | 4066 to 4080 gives 1.8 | 12.5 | 11.8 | 14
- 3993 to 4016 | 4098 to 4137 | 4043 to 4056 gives 1.5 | 12.4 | 11.3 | 13.6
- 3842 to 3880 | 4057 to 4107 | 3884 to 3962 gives 6.5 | 5.45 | 6.78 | 12.7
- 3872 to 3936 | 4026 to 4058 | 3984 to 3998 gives -2.6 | 6.47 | 11.8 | 12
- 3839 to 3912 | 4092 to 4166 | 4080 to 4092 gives -2.4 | 6.15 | 14.8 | 13.6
